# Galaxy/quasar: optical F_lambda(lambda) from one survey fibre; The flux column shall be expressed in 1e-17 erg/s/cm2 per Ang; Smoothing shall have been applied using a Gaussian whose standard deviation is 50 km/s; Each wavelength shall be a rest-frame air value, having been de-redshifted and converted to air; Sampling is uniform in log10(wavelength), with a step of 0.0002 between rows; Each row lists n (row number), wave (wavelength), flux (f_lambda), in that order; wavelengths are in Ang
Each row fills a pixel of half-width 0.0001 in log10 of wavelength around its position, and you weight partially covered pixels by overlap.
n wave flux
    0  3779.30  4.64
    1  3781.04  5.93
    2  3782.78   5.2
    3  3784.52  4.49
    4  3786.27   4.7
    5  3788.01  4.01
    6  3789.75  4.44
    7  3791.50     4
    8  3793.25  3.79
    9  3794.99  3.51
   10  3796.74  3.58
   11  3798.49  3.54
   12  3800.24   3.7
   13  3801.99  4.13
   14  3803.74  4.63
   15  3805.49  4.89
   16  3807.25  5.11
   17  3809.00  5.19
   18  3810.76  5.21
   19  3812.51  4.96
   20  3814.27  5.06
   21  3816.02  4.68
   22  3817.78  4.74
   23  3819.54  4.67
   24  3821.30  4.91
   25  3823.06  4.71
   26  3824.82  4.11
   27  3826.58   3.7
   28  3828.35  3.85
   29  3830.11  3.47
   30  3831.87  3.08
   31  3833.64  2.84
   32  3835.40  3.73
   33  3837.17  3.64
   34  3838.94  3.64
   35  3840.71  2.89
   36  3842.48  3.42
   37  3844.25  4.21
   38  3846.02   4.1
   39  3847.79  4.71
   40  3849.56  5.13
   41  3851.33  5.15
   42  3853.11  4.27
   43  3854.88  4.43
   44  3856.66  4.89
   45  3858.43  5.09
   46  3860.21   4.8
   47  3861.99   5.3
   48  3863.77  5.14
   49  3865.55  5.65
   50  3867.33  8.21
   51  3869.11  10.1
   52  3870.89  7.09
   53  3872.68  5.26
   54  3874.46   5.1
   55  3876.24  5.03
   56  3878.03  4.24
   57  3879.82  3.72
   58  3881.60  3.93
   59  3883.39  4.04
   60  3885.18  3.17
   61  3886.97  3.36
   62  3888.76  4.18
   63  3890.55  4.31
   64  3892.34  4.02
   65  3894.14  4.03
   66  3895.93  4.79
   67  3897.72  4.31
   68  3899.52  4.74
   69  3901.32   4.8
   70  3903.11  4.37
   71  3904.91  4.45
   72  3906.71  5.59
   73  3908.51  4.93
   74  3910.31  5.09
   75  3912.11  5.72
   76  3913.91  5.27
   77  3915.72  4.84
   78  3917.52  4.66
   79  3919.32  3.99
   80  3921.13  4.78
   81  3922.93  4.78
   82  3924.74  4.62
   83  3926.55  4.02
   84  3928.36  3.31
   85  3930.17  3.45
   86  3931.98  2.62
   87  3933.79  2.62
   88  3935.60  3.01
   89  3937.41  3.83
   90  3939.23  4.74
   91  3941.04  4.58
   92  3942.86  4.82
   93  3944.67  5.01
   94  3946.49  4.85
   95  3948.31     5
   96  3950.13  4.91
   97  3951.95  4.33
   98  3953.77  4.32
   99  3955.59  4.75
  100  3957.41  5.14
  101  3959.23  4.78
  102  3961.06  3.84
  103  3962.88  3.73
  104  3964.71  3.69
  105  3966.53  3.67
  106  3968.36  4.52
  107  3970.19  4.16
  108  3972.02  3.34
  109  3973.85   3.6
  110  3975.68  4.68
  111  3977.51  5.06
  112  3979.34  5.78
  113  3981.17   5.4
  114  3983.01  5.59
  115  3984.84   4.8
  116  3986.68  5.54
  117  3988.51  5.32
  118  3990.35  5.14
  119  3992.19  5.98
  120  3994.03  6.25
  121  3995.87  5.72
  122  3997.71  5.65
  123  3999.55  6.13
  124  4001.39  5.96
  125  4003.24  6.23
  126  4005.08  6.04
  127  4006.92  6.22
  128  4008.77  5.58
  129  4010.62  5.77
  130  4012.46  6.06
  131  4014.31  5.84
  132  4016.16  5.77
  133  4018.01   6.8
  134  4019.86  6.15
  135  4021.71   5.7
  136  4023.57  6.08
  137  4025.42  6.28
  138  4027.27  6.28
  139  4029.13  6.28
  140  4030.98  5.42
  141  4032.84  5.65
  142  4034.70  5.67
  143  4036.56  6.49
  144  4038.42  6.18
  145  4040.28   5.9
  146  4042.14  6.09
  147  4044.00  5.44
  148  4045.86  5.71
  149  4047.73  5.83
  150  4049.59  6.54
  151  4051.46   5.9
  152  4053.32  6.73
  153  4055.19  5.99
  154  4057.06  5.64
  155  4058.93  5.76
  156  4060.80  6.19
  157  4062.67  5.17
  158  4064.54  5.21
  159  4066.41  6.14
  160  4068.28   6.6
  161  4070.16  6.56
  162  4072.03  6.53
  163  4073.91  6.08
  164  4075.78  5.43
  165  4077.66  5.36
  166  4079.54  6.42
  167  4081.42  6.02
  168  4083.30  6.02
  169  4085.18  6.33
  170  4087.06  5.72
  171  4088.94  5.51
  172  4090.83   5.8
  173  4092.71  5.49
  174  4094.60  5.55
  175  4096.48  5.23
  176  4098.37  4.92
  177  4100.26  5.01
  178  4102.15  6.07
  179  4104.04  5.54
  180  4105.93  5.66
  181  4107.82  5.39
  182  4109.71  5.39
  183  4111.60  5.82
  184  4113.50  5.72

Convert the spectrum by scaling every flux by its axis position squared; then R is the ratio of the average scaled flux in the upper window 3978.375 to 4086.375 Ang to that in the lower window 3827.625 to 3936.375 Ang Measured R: 1.42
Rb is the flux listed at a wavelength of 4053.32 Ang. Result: 6.73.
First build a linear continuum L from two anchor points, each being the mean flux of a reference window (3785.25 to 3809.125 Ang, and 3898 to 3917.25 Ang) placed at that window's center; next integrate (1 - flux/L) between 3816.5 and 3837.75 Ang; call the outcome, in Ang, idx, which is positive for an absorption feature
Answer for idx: 2.1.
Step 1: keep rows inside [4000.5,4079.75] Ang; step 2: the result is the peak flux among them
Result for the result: 6.8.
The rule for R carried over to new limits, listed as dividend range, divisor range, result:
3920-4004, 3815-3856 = 1.21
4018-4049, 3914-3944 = 1.54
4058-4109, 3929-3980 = 1.45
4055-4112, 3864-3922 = 1.28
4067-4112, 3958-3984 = 1.38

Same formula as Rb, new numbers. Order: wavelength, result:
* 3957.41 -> 5.14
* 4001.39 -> 5.96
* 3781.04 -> 5.93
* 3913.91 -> 5.27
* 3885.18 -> 3.17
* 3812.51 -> 4.96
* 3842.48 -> 3.42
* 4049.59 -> 6.54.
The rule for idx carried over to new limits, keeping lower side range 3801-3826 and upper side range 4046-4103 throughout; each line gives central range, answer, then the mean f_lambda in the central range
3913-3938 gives 5.94 Ang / 3.99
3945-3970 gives 4.35 Ang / 4.43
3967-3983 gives 2.47 Ang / 4.6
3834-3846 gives 3.16 Ang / 3.59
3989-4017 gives -1.63 Ang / 5.88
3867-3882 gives -2.42 Ang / 5.83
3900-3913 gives 0.43 Ang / 4.98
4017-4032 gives -1.26 Ang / 6.12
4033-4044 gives -0.54 Ang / 5.98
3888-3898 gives 1.62 Ang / 4.27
